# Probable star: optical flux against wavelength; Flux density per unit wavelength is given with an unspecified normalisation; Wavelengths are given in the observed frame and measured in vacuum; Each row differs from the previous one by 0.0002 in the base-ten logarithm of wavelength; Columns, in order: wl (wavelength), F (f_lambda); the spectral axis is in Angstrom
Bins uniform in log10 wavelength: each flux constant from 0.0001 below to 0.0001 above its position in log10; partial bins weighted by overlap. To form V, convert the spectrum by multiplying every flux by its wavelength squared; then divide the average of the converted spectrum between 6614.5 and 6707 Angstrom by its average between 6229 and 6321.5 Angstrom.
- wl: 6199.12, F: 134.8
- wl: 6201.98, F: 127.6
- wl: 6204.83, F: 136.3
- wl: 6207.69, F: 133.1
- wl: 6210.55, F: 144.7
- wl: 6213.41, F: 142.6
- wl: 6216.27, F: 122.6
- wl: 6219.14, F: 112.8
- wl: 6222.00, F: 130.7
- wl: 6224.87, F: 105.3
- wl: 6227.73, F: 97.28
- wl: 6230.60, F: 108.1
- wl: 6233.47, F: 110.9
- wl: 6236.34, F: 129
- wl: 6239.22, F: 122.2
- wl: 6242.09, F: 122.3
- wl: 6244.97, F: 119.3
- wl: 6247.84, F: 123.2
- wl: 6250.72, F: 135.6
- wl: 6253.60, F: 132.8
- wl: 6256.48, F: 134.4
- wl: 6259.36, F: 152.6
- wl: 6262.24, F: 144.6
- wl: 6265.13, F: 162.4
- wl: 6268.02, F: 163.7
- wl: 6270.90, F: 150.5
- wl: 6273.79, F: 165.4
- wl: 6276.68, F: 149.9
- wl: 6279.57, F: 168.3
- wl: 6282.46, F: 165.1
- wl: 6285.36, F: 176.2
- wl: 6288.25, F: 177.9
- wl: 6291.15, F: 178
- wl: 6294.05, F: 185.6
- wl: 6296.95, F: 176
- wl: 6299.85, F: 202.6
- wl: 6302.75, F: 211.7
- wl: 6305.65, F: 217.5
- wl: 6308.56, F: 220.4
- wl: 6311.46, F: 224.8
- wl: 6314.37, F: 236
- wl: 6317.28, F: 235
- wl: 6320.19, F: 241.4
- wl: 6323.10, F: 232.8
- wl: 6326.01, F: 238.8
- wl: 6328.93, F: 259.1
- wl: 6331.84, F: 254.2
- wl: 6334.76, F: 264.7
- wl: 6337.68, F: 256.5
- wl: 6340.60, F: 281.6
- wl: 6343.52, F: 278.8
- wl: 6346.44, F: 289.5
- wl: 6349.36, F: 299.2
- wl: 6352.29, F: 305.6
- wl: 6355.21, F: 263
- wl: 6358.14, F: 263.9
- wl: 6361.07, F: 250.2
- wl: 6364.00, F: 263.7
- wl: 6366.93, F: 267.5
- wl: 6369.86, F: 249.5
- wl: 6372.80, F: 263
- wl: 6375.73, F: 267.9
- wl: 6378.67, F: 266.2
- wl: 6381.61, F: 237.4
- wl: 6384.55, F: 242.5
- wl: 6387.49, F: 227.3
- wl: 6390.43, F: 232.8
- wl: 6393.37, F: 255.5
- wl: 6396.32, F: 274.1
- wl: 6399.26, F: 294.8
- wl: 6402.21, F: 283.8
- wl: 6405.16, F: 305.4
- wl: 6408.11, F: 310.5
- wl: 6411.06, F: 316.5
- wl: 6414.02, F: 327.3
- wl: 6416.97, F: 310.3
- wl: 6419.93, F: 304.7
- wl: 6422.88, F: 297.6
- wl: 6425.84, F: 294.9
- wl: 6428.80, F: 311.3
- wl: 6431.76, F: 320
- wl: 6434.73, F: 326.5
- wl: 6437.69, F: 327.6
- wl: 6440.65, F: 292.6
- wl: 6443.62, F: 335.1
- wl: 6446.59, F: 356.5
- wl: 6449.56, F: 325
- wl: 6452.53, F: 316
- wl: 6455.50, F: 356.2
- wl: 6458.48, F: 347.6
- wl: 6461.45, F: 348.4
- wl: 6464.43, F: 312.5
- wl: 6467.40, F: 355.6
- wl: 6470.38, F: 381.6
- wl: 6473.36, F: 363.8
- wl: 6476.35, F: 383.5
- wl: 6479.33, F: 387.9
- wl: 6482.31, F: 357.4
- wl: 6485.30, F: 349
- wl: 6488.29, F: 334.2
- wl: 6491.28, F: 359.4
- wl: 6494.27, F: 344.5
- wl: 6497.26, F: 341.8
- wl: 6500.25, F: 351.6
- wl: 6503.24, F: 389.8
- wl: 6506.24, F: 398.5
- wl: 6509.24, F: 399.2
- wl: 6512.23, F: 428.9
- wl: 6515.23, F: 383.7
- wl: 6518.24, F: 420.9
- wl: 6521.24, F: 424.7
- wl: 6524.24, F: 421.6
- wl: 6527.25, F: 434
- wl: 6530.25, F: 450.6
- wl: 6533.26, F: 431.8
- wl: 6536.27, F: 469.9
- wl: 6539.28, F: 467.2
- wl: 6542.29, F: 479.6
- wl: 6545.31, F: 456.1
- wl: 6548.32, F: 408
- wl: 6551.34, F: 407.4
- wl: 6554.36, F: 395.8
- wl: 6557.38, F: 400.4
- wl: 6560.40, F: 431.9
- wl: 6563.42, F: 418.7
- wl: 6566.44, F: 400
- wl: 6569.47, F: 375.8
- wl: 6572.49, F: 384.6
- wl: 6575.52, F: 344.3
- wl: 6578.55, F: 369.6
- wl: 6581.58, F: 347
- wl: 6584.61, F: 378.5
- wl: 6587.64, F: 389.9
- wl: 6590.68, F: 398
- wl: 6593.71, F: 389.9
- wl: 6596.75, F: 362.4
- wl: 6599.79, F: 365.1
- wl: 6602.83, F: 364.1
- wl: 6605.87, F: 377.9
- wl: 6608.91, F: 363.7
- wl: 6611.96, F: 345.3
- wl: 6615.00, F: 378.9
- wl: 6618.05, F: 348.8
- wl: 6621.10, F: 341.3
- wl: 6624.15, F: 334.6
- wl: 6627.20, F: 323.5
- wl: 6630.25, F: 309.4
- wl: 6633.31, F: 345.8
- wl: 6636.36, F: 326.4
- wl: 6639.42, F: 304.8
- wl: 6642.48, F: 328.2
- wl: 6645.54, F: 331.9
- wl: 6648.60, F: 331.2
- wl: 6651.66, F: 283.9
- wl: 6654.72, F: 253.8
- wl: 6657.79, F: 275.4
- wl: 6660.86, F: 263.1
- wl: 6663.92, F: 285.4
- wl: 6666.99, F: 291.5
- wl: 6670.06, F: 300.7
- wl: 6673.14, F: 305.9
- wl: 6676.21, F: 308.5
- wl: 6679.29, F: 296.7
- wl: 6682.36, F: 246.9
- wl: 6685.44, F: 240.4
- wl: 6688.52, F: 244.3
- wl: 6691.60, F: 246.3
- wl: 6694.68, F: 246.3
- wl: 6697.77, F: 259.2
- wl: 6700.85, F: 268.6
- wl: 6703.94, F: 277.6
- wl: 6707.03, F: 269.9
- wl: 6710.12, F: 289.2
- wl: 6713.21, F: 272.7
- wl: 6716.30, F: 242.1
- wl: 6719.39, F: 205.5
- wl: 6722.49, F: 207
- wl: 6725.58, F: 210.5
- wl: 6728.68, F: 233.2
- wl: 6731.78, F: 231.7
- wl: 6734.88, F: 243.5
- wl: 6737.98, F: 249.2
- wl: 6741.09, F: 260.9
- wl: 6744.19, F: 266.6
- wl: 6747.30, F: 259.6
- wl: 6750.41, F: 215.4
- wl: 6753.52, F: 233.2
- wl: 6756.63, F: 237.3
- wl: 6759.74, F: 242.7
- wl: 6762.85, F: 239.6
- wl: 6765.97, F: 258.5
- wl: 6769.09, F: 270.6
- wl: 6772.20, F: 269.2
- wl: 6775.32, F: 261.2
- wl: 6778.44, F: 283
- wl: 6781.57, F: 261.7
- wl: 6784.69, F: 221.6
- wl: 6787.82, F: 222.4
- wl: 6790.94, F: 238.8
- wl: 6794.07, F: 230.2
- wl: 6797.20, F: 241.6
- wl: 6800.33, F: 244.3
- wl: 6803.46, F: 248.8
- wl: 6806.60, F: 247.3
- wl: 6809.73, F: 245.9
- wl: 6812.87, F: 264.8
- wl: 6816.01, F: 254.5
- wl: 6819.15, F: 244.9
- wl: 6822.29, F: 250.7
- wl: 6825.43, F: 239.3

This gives 1.99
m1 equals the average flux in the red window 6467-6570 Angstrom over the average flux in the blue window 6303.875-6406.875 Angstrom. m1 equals 1.6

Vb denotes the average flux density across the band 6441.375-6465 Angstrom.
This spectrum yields 337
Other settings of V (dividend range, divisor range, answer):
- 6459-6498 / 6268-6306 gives 2.13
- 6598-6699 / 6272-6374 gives 1.47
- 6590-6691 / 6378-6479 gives 1.09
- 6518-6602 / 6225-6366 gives 2.24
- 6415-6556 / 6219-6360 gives 2.07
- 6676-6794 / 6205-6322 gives 1.82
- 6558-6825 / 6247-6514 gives 1.16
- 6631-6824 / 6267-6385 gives 1.28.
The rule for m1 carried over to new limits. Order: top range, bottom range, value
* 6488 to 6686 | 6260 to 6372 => 1.63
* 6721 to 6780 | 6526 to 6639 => 0.64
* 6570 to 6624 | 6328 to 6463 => 1.27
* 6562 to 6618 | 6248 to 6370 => 1.75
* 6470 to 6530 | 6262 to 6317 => 2.08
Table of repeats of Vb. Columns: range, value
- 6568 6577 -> 368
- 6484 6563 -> 407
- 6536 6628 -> 387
